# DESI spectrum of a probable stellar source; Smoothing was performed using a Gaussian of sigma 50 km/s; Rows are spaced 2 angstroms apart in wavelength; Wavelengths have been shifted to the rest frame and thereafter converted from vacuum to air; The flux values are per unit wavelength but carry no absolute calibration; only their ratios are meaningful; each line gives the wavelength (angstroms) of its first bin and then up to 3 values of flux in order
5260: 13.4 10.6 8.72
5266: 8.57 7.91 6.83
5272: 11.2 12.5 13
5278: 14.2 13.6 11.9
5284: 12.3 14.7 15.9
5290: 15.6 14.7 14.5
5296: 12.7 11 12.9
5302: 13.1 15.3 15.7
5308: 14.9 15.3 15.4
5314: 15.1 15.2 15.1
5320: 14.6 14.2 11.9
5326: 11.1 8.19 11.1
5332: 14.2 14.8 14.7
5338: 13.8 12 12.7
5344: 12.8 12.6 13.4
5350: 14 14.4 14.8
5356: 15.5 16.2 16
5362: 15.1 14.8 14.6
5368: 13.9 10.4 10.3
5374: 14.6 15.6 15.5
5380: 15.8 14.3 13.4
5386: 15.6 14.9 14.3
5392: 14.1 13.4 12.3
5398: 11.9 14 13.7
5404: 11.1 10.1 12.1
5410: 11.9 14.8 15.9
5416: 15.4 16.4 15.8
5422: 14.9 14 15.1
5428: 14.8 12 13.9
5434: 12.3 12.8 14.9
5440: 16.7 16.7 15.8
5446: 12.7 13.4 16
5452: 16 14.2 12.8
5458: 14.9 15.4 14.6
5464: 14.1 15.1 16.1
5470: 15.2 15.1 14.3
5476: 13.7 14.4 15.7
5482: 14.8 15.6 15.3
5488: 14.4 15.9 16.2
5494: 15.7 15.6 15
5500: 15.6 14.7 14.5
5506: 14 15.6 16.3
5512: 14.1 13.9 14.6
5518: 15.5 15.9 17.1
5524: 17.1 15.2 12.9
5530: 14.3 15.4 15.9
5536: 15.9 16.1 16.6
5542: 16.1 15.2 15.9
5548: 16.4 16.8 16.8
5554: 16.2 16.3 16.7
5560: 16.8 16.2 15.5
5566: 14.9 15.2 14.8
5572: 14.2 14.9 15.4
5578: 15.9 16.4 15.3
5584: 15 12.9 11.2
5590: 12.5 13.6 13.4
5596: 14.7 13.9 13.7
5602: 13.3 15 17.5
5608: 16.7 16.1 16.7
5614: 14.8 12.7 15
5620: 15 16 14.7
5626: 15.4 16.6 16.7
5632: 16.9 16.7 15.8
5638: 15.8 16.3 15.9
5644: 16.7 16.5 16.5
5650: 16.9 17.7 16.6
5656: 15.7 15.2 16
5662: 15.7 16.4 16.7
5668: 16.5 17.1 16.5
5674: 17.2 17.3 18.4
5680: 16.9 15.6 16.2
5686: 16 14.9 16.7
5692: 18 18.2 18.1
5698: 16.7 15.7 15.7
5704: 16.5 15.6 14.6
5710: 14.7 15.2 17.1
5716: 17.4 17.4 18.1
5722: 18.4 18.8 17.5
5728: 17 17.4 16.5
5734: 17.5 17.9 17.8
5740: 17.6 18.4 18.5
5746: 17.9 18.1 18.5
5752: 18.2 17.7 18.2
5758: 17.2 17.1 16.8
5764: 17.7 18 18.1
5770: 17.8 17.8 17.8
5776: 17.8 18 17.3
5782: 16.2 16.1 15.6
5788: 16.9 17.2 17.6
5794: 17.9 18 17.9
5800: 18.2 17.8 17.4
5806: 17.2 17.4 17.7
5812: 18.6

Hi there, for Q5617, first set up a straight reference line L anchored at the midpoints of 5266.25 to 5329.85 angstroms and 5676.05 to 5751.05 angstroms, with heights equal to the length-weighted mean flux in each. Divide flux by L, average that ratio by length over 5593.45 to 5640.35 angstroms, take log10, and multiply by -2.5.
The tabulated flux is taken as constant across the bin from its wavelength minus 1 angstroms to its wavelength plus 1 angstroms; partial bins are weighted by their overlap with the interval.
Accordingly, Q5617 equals 0.05 mag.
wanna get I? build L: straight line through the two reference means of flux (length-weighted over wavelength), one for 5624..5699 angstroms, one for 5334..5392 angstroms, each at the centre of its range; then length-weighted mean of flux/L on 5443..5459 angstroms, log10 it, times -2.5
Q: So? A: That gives 0.03 mag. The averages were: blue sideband 14.2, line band 14.5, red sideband 16.5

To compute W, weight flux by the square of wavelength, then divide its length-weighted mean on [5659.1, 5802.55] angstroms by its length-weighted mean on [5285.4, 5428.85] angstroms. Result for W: 1.4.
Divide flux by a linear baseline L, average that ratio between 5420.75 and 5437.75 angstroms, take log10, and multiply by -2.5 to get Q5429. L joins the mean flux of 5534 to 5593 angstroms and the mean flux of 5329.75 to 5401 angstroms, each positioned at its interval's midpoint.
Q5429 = 0.047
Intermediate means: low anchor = 14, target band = 13.8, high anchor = 15.4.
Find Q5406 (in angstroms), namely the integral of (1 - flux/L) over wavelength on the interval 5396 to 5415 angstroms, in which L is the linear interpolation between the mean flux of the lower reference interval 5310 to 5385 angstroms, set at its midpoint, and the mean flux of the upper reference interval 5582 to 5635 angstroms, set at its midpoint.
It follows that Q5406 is 1.7 angstroms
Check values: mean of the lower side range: 13.9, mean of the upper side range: 14.9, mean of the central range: 12.8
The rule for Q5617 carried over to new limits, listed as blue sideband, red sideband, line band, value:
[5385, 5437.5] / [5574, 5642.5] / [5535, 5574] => -0.08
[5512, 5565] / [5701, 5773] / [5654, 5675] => 0.03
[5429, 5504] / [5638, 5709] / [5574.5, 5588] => 0.06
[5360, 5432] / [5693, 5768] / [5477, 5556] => -0.02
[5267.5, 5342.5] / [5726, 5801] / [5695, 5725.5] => 0.03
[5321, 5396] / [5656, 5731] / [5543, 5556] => -0.06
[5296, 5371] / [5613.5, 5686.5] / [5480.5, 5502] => -0.03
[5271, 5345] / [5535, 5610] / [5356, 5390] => -0.04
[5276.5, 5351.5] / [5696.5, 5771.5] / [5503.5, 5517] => 0.05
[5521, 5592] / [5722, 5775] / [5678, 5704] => 0.03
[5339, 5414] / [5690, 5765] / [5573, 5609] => 0.10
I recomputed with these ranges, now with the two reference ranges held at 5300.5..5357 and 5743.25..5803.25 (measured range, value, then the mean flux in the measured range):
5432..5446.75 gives 0.01 mag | 14.5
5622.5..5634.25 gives 0.01 mag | 16.1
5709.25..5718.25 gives 0.05 mag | 16.3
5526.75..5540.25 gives 0.02 mag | 15.2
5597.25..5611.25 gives 0.06 mag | 15.2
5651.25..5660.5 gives 0.02 mag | 16.2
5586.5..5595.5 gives 0.24 mag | 12.8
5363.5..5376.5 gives 0.06 mag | 13.3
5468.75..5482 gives 0.02 mag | 14.8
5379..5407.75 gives 0.07 mag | 13.5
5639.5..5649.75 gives 0.00 mag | 16.4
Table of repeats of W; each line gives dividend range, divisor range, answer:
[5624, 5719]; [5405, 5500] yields 1.21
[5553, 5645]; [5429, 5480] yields 1.11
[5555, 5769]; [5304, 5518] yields 1.25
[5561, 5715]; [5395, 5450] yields 1.22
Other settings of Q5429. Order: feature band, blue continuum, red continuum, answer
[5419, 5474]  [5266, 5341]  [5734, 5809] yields -0.01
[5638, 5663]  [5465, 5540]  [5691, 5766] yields 0.02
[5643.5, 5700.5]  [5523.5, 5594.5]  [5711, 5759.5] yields 0.01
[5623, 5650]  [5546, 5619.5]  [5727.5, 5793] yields -0.03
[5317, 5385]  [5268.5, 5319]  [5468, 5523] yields 0.03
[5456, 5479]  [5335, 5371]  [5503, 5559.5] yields 0.02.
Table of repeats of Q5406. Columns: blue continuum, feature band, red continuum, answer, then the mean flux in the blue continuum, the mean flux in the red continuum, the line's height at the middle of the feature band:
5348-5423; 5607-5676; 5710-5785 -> 1.7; 14.1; 17.6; 16.5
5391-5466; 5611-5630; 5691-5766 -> 1.0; 14.1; 17.3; 16.1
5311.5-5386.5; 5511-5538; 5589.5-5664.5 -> -0.5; 13.9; 15.6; 14.9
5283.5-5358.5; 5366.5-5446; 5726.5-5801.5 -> 3.2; 13.8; 17.6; 14.6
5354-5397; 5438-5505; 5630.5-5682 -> 0.2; 14.3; 16.5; 15.1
